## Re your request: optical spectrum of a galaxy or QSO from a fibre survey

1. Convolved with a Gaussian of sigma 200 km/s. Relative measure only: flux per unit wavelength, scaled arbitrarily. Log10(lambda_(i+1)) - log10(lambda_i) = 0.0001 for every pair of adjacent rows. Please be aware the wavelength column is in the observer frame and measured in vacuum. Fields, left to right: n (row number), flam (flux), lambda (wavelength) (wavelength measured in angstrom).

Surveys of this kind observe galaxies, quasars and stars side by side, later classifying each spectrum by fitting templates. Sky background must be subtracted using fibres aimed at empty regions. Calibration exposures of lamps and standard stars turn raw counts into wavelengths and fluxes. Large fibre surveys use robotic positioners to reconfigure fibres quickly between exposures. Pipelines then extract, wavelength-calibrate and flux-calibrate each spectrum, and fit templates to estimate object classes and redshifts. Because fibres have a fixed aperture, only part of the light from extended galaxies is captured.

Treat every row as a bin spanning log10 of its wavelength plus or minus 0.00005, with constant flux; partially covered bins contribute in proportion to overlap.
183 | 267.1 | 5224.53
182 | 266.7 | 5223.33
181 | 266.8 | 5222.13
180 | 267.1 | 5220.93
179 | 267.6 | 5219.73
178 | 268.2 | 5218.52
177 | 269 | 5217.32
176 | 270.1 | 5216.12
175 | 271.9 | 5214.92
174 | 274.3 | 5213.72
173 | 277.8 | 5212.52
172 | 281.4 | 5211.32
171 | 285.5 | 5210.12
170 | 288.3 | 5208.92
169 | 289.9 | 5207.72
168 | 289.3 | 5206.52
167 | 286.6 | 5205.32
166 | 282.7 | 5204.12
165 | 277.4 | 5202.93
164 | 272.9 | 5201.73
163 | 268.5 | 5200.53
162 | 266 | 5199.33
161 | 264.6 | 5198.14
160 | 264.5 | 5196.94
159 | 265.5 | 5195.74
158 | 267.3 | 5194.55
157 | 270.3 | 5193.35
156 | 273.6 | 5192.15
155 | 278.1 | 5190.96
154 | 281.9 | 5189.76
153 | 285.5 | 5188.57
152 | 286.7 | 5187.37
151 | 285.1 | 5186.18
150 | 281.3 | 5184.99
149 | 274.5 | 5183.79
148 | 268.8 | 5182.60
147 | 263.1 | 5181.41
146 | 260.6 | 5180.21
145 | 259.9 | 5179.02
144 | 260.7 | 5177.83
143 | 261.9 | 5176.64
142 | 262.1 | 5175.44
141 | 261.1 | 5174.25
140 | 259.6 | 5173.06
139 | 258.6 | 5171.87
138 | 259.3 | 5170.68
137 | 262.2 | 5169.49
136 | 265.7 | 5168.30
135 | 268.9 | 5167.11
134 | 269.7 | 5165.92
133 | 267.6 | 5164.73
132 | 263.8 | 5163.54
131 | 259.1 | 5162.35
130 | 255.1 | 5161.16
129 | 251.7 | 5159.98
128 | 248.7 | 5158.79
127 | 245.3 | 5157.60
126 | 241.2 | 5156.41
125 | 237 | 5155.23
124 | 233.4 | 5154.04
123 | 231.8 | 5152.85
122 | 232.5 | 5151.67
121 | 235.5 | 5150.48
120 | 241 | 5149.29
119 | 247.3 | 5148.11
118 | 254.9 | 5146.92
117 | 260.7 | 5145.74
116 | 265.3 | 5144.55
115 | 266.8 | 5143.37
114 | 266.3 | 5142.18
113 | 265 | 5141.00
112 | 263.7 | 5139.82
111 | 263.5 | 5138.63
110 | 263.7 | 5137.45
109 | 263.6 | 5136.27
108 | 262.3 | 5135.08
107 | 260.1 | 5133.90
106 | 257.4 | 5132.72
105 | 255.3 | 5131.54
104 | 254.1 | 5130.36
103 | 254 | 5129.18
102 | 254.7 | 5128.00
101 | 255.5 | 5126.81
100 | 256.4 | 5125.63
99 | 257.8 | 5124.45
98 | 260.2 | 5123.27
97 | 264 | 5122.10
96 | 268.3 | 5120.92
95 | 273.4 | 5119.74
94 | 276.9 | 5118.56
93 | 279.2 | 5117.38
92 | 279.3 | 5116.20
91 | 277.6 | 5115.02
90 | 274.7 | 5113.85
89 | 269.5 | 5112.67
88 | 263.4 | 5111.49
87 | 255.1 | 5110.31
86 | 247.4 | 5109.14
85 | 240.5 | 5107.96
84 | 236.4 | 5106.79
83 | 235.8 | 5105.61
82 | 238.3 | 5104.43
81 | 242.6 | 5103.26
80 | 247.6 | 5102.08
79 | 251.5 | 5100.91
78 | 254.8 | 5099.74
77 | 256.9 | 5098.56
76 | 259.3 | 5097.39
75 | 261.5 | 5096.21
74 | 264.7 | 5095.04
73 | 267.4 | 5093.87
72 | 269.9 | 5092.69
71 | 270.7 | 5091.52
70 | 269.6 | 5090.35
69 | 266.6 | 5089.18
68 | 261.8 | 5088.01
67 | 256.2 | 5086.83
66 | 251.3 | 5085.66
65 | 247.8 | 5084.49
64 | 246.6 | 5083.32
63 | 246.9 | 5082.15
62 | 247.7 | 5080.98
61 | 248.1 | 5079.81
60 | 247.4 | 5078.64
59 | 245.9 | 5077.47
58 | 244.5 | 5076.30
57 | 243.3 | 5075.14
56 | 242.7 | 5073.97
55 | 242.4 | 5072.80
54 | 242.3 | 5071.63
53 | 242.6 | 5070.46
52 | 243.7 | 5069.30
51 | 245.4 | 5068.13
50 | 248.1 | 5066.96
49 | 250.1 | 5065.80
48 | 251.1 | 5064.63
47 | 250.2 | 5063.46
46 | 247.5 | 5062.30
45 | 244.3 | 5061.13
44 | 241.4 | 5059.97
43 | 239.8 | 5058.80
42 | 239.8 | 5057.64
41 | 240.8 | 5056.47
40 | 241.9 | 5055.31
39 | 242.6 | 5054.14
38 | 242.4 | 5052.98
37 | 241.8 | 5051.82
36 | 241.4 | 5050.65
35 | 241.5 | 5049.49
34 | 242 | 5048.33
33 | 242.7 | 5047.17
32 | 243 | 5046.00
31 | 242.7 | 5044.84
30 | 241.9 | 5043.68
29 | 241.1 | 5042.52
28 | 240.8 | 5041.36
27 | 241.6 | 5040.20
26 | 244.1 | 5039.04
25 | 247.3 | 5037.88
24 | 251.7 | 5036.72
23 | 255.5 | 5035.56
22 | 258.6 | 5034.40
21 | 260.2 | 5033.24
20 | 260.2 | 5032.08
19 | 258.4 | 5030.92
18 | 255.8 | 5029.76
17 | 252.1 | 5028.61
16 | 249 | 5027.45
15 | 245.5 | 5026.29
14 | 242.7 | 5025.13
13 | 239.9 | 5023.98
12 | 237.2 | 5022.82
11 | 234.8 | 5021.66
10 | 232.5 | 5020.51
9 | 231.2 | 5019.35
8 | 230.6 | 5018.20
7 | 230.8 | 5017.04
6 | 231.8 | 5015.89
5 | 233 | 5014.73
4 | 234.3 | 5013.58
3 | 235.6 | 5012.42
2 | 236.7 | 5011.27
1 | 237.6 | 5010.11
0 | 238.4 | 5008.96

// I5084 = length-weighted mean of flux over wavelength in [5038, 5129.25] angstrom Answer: 252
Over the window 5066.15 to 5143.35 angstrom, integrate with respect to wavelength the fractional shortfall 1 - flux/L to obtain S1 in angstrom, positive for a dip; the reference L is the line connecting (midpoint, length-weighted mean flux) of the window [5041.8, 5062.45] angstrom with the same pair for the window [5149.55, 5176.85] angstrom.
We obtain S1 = -2.9 angstrom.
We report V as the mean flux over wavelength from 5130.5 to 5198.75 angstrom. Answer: 261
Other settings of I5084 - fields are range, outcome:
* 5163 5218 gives 272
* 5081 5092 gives 257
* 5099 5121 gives 258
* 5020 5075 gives 245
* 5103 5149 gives 260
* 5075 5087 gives 248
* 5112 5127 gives 269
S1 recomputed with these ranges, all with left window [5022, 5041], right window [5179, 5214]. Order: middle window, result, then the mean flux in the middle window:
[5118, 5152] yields 0.9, 259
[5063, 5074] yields 0.4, 246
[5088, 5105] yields 0.1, 259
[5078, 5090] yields 0.3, 252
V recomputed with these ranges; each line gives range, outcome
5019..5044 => 247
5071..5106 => 252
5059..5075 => 245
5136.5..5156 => 252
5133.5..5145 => 264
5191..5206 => 272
